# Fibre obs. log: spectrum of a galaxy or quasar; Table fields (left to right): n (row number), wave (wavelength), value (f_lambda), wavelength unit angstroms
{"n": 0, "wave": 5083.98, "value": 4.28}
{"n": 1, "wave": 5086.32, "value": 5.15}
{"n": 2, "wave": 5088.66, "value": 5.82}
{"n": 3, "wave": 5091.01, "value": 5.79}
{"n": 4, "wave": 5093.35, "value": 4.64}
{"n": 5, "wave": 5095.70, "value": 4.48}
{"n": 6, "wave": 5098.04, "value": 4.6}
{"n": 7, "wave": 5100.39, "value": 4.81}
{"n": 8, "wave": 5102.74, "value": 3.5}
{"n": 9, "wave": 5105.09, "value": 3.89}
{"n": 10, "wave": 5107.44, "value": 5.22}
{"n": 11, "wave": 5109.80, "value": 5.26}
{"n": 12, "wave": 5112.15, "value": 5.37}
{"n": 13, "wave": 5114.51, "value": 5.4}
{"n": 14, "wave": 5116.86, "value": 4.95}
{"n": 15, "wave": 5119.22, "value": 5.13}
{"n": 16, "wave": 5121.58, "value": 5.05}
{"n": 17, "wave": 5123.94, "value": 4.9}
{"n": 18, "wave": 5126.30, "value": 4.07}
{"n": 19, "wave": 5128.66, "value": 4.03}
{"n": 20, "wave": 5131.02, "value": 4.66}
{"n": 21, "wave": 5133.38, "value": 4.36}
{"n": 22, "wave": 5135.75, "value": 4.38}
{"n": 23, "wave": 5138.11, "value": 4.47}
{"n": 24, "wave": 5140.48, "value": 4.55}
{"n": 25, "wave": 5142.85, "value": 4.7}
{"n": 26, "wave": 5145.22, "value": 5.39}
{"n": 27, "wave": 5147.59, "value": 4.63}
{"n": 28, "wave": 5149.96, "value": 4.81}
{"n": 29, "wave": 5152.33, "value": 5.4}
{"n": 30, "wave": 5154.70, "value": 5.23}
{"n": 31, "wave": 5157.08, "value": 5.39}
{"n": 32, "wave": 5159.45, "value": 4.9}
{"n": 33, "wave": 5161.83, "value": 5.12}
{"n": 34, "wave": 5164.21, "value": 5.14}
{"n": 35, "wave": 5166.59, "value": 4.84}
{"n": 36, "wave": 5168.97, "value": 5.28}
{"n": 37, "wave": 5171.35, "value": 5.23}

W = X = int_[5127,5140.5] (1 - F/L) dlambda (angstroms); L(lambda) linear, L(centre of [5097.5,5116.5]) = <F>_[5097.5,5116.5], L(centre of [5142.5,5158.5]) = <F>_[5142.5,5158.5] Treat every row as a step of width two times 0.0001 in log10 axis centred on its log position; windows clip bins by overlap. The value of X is 1.6 angstroms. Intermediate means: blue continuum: 4.77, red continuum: 5.1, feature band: 4.39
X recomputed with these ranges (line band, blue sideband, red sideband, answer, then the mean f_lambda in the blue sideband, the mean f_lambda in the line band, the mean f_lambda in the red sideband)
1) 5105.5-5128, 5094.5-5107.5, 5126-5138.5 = -3.3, 4.35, 4.97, 4.34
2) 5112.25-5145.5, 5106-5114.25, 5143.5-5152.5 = 2.6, 5.25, 4.72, 5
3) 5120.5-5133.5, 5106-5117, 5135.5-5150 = 1.2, 5.23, 4.52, 4.72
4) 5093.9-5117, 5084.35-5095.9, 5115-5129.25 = 1.1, 5.17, 4.74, 4.75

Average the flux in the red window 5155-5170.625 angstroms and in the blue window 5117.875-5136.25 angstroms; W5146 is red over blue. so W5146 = 1.1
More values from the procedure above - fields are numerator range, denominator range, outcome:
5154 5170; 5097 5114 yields 1.09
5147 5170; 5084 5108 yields 1.07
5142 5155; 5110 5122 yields 0.97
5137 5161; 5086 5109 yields 1.03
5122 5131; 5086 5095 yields 0.83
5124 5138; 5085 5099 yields 0.86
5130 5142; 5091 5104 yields 0.99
